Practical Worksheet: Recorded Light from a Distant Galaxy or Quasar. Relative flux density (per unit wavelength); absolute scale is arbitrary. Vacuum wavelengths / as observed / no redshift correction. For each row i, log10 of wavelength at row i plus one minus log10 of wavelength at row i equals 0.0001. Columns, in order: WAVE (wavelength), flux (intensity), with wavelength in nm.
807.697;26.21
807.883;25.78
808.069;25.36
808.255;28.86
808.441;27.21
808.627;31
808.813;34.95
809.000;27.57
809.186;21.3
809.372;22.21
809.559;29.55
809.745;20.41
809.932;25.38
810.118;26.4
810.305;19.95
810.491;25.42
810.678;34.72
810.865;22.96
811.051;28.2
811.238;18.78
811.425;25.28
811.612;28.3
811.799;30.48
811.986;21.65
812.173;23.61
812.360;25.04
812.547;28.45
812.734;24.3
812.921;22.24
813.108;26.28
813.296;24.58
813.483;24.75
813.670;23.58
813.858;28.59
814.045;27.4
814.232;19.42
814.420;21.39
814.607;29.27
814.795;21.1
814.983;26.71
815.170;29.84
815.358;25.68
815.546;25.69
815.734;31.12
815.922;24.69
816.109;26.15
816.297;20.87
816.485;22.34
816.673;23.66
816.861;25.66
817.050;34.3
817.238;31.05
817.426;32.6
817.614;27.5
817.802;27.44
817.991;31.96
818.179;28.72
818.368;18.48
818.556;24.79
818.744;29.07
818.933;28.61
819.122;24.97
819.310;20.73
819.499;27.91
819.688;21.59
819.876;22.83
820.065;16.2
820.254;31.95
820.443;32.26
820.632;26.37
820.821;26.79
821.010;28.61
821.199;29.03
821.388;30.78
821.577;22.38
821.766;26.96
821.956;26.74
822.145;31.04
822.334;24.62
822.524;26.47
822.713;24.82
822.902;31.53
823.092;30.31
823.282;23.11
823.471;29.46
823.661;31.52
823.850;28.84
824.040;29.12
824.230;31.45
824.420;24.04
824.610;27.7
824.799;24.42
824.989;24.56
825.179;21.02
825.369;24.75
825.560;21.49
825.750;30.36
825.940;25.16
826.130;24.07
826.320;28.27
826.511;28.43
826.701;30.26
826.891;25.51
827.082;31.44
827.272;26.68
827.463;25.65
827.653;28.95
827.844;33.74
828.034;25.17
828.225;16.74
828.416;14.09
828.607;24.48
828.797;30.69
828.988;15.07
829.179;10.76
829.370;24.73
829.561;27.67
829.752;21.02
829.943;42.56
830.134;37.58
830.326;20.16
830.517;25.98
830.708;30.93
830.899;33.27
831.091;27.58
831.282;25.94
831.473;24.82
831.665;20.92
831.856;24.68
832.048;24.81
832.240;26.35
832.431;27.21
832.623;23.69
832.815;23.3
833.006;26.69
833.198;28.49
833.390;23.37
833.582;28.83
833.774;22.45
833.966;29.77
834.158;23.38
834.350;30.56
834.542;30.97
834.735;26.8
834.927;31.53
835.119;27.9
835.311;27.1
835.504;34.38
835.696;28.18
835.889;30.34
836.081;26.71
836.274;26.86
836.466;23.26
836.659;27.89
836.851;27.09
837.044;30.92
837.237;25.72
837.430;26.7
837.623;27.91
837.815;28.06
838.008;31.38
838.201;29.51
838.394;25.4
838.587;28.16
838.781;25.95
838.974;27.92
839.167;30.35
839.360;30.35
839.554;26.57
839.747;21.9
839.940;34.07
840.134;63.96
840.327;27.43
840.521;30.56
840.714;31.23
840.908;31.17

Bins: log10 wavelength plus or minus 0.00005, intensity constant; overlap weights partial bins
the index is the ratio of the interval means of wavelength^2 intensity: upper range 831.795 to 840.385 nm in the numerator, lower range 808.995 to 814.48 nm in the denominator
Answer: 1.21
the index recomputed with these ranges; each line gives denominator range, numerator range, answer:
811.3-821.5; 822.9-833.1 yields 1.03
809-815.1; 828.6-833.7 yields 1.09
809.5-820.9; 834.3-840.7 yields 1.21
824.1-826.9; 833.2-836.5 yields 1.09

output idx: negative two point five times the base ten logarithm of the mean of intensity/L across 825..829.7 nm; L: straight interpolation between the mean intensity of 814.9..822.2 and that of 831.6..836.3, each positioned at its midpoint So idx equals 0.09 mag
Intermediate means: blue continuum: 26.7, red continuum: 27.1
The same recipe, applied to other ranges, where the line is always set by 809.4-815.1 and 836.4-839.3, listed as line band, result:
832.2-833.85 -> 0.070 mag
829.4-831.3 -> -0.085 mag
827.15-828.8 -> 0.078 mag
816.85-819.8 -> -0.060 mag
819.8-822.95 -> -0.036 mag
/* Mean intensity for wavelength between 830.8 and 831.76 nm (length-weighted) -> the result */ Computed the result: 26.5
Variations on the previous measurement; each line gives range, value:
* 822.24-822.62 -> 25.5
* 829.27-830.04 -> 28.9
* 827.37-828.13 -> 28.4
